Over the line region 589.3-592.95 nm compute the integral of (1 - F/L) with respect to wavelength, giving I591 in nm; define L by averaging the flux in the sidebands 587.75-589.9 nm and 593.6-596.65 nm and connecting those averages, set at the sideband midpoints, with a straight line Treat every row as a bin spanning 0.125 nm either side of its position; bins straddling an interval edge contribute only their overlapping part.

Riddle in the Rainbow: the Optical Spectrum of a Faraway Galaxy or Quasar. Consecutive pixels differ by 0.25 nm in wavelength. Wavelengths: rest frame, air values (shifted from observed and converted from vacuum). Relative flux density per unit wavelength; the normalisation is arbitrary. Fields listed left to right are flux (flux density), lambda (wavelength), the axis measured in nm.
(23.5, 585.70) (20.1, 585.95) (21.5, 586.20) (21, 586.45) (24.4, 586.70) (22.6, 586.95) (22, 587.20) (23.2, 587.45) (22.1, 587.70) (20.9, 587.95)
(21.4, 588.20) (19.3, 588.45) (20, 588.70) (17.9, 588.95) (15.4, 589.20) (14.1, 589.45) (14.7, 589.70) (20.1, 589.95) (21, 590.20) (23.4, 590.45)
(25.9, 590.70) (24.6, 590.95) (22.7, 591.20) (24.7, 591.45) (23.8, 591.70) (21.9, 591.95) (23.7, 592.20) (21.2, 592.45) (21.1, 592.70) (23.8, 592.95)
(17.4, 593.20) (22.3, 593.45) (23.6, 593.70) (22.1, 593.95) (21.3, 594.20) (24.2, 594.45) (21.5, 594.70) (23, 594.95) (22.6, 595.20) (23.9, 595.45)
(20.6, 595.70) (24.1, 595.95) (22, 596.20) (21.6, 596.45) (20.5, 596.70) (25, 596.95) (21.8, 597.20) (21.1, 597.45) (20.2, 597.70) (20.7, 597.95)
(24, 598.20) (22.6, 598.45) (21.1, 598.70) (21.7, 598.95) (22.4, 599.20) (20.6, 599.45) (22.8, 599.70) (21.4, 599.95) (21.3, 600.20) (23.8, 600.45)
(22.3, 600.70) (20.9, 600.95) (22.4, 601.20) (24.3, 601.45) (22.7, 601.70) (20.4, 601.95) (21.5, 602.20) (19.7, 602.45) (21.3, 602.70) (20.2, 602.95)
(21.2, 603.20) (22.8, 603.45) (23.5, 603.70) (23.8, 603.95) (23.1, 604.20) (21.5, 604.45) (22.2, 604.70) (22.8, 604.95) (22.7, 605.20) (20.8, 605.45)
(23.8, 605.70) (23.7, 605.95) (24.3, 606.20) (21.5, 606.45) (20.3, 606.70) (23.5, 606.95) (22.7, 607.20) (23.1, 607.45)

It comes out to -0.35 nm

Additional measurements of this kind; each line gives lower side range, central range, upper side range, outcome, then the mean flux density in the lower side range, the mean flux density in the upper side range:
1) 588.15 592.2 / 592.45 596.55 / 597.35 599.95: -0.18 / 20.8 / 21.7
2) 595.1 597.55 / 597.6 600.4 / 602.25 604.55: 0.05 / 22.3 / 21.9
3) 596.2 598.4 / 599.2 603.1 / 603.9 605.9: 0.09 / 21.9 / 22.6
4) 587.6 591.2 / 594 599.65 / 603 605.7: -0.23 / 20.1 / 22.4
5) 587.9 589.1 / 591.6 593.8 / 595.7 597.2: -0.09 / 19.7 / 22.4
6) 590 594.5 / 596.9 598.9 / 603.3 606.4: 0.07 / 22.6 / 22.9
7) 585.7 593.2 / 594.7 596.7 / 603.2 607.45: -0.05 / 21.3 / 22.7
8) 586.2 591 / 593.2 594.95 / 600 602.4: -0.07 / 20.7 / 22.1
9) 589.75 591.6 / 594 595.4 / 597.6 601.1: -0.01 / 22.9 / 21.9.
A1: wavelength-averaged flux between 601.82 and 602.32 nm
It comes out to 21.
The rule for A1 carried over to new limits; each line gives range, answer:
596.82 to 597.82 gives 22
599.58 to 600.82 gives 22.3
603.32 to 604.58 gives 22.9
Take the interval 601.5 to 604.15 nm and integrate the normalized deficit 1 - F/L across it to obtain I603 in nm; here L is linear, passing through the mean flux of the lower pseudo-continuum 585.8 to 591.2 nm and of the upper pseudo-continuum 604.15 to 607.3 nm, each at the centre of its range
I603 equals 0.05 nm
